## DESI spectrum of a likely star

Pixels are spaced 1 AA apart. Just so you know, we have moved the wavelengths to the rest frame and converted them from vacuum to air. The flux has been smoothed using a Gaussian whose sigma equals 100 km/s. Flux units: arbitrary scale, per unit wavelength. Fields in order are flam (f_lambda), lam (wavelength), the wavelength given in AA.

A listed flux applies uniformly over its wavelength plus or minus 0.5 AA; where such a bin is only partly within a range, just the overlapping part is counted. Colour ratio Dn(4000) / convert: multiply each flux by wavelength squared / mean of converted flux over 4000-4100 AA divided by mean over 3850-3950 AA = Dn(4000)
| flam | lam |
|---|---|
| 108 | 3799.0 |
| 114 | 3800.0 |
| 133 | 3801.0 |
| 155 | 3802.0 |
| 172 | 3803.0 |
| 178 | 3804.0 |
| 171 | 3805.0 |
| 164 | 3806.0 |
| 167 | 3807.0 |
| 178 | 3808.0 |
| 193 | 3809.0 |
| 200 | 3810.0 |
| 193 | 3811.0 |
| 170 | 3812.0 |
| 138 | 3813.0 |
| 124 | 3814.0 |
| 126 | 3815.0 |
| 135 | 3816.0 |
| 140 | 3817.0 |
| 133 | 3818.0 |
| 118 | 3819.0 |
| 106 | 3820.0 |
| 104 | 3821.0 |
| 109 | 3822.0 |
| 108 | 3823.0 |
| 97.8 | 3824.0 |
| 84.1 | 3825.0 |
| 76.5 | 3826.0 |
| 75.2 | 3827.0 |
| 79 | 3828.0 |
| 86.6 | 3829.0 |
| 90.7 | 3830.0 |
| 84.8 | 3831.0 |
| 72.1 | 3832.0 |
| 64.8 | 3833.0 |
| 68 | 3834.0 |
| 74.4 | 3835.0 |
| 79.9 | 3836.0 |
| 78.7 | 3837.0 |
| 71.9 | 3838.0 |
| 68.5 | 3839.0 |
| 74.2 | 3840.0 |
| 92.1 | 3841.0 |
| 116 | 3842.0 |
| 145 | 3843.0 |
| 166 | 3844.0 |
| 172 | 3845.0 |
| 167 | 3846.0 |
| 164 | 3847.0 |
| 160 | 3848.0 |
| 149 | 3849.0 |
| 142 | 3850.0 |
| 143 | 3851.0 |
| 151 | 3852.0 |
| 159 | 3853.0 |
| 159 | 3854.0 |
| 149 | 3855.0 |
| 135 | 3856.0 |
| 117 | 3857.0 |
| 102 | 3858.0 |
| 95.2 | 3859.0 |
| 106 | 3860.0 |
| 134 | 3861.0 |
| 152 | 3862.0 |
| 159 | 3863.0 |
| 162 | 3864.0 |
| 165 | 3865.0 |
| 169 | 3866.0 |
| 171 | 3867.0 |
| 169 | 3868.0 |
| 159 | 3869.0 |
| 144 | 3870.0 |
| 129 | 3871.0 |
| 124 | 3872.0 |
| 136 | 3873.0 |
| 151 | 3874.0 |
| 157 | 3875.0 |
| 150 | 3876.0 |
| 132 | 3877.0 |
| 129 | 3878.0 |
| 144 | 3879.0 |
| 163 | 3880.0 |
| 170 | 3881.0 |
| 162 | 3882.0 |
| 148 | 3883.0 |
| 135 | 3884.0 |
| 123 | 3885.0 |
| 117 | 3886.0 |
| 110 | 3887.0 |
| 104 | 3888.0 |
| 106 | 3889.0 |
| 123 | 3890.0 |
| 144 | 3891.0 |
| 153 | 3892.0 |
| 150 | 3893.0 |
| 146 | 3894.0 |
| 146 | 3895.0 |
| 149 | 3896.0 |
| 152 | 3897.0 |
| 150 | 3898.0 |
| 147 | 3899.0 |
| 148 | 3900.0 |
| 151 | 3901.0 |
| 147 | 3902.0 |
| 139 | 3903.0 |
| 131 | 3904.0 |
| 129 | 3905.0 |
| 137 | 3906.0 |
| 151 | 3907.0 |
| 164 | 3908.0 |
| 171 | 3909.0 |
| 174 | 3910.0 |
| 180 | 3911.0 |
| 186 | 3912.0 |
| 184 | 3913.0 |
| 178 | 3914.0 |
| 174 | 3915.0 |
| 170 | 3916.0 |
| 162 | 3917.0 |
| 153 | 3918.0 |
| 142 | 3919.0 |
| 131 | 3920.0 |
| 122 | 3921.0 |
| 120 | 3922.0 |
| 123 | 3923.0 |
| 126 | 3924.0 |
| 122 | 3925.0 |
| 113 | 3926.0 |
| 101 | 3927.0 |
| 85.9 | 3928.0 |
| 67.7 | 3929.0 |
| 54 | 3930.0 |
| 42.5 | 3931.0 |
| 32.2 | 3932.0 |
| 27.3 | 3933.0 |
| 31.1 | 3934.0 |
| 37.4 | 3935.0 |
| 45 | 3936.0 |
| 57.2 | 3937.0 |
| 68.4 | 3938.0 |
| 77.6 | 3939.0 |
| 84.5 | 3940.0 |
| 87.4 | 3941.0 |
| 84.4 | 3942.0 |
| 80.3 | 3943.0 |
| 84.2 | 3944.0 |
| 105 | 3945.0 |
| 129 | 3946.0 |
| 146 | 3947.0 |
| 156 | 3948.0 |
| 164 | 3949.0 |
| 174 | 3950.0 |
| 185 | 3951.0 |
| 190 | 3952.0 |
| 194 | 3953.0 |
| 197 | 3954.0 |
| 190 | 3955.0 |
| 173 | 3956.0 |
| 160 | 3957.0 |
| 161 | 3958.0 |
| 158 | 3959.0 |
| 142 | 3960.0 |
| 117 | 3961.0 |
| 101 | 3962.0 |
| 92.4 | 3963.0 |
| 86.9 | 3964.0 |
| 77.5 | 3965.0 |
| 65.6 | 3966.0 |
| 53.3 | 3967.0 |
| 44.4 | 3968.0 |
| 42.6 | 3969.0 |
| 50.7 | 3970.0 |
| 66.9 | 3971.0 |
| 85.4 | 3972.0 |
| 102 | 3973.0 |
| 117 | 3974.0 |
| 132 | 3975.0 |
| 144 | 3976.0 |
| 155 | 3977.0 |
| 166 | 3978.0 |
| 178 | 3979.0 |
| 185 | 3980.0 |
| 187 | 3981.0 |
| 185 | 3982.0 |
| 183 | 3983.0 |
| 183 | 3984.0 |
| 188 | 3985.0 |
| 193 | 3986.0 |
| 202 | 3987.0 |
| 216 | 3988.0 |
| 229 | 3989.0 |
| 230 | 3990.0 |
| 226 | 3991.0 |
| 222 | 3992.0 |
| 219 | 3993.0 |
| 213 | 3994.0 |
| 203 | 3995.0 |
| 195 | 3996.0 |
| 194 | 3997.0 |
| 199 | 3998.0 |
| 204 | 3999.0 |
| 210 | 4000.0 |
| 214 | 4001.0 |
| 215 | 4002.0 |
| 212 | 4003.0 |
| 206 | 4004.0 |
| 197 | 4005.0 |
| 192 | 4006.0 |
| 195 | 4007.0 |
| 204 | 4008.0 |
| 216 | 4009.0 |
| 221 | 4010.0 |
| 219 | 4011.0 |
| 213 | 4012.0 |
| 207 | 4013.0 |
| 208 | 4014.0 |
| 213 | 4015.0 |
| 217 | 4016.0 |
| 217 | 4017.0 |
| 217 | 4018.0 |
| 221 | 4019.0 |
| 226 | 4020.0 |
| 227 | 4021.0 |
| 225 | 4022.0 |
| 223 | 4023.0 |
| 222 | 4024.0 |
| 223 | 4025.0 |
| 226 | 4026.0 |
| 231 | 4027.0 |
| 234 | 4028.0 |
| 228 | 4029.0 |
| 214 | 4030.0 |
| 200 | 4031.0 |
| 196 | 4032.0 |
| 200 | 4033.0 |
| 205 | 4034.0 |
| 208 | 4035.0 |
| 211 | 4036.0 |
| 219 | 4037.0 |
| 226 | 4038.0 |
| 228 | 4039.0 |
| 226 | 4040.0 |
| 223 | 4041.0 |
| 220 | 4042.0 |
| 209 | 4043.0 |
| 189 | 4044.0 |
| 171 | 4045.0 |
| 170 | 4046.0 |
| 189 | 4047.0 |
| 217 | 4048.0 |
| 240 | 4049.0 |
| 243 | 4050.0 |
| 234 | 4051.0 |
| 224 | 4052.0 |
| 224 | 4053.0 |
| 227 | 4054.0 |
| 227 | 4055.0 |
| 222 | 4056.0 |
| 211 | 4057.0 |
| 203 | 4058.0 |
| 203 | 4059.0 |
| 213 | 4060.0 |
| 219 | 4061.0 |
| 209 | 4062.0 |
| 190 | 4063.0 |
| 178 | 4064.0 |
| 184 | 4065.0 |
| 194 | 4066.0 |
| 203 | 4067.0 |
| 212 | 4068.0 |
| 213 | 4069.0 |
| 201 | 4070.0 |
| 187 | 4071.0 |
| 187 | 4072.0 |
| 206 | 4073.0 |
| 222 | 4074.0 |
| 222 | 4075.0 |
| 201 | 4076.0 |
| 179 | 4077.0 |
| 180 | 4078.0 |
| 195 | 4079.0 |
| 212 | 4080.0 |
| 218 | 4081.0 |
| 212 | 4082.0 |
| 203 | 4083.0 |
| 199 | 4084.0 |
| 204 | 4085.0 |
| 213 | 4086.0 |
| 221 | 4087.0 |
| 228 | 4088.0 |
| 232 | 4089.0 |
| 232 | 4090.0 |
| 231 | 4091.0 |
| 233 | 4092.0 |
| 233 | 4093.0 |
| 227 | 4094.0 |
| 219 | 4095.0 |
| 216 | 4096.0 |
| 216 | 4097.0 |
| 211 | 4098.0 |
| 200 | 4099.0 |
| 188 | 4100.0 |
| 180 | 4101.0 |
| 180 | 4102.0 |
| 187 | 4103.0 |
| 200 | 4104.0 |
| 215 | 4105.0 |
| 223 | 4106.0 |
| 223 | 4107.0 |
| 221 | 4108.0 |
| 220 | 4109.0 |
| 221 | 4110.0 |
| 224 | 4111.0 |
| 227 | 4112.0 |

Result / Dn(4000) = 1.76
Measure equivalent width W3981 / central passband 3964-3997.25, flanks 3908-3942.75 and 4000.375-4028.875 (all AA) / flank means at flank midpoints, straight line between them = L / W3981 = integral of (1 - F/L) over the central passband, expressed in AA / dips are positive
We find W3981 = 4.6 AA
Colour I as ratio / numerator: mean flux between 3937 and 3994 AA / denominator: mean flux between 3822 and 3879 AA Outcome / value 1.1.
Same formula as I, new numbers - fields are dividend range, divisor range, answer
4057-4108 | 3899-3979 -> 1.72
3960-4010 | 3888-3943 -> 1.35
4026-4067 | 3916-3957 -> 1.87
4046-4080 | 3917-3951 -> 2.11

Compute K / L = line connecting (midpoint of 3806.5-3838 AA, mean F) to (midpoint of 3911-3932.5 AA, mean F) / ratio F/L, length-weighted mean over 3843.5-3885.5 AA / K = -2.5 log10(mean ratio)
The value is -0.234 mag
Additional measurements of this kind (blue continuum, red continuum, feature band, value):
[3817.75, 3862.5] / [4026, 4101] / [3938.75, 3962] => 0.15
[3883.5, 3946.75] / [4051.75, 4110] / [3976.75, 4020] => -0.23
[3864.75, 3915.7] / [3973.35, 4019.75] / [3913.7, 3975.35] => 0.49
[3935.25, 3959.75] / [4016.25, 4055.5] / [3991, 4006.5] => -0.15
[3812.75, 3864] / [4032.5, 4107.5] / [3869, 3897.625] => -0.04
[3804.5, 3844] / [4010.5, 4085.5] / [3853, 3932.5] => 0.04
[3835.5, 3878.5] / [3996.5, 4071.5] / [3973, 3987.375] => 0.12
